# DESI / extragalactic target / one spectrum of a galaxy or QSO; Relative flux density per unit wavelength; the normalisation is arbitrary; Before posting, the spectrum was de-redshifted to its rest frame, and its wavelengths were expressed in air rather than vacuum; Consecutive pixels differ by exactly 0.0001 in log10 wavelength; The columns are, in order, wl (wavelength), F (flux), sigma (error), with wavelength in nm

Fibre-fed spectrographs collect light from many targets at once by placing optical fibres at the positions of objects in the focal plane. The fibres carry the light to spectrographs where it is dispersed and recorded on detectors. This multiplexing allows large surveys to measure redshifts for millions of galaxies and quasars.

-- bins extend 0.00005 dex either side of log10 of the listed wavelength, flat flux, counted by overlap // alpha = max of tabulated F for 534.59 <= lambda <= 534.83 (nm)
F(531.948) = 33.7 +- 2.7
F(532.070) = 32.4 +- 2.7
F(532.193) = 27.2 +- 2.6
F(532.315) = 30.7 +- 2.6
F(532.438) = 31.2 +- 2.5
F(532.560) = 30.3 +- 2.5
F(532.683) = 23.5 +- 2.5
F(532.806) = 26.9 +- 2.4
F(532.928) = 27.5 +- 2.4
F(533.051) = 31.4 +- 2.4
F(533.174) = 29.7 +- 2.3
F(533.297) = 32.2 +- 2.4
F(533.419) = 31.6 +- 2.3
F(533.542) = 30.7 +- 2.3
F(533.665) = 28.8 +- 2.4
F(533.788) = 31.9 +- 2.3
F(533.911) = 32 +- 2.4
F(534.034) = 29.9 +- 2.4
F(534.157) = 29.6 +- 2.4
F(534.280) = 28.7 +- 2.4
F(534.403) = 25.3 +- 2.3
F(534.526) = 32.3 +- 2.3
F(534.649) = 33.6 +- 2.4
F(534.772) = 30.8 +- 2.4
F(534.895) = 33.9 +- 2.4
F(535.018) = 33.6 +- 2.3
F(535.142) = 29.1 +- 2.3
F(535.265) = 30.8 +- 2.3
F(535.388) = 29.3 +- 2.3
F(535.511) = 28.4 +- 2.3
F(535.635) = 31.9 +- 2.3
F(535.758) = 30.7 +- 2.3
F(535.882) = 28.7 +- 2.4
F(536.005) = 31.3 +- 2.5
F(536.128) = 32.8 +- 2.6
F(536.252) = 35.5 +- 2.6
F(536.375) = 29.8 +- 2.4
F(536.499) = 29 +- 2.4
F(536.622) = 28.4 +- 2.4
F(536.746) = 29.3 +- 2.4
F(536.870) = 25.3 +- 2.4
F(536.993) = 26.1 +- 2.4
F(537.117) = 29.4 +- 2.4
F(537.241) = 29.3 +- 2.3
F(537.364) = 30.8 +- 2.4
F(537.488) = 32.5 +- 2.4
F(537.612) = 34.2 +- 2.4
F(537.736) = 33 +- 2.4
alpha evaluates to 33.6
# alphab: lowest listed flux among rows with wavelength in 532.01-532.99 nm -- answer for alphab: 23.5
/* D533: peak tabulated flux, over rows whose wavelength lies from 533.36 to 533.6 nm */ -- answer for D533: 31.6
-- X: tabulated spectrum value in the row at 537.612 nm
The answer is 34.2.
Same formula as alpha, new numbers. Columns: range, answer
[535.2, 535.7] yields 31.9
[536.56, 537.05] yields 29.3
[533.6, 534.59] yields 32.3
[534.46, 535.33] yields 33.9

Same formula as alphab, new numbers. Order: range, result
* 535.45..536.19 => 28.4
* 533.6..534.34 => 28.7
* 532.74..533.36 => 26.9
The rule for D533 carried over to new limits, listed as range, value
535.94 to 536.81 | 35.5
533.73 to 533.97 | 32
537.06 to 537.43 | 30.8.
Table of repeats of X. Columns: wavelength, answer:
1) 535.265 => 30.8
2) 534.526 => 32.3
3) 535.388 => 29.3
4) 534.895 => 33.9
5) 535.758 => 30.7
